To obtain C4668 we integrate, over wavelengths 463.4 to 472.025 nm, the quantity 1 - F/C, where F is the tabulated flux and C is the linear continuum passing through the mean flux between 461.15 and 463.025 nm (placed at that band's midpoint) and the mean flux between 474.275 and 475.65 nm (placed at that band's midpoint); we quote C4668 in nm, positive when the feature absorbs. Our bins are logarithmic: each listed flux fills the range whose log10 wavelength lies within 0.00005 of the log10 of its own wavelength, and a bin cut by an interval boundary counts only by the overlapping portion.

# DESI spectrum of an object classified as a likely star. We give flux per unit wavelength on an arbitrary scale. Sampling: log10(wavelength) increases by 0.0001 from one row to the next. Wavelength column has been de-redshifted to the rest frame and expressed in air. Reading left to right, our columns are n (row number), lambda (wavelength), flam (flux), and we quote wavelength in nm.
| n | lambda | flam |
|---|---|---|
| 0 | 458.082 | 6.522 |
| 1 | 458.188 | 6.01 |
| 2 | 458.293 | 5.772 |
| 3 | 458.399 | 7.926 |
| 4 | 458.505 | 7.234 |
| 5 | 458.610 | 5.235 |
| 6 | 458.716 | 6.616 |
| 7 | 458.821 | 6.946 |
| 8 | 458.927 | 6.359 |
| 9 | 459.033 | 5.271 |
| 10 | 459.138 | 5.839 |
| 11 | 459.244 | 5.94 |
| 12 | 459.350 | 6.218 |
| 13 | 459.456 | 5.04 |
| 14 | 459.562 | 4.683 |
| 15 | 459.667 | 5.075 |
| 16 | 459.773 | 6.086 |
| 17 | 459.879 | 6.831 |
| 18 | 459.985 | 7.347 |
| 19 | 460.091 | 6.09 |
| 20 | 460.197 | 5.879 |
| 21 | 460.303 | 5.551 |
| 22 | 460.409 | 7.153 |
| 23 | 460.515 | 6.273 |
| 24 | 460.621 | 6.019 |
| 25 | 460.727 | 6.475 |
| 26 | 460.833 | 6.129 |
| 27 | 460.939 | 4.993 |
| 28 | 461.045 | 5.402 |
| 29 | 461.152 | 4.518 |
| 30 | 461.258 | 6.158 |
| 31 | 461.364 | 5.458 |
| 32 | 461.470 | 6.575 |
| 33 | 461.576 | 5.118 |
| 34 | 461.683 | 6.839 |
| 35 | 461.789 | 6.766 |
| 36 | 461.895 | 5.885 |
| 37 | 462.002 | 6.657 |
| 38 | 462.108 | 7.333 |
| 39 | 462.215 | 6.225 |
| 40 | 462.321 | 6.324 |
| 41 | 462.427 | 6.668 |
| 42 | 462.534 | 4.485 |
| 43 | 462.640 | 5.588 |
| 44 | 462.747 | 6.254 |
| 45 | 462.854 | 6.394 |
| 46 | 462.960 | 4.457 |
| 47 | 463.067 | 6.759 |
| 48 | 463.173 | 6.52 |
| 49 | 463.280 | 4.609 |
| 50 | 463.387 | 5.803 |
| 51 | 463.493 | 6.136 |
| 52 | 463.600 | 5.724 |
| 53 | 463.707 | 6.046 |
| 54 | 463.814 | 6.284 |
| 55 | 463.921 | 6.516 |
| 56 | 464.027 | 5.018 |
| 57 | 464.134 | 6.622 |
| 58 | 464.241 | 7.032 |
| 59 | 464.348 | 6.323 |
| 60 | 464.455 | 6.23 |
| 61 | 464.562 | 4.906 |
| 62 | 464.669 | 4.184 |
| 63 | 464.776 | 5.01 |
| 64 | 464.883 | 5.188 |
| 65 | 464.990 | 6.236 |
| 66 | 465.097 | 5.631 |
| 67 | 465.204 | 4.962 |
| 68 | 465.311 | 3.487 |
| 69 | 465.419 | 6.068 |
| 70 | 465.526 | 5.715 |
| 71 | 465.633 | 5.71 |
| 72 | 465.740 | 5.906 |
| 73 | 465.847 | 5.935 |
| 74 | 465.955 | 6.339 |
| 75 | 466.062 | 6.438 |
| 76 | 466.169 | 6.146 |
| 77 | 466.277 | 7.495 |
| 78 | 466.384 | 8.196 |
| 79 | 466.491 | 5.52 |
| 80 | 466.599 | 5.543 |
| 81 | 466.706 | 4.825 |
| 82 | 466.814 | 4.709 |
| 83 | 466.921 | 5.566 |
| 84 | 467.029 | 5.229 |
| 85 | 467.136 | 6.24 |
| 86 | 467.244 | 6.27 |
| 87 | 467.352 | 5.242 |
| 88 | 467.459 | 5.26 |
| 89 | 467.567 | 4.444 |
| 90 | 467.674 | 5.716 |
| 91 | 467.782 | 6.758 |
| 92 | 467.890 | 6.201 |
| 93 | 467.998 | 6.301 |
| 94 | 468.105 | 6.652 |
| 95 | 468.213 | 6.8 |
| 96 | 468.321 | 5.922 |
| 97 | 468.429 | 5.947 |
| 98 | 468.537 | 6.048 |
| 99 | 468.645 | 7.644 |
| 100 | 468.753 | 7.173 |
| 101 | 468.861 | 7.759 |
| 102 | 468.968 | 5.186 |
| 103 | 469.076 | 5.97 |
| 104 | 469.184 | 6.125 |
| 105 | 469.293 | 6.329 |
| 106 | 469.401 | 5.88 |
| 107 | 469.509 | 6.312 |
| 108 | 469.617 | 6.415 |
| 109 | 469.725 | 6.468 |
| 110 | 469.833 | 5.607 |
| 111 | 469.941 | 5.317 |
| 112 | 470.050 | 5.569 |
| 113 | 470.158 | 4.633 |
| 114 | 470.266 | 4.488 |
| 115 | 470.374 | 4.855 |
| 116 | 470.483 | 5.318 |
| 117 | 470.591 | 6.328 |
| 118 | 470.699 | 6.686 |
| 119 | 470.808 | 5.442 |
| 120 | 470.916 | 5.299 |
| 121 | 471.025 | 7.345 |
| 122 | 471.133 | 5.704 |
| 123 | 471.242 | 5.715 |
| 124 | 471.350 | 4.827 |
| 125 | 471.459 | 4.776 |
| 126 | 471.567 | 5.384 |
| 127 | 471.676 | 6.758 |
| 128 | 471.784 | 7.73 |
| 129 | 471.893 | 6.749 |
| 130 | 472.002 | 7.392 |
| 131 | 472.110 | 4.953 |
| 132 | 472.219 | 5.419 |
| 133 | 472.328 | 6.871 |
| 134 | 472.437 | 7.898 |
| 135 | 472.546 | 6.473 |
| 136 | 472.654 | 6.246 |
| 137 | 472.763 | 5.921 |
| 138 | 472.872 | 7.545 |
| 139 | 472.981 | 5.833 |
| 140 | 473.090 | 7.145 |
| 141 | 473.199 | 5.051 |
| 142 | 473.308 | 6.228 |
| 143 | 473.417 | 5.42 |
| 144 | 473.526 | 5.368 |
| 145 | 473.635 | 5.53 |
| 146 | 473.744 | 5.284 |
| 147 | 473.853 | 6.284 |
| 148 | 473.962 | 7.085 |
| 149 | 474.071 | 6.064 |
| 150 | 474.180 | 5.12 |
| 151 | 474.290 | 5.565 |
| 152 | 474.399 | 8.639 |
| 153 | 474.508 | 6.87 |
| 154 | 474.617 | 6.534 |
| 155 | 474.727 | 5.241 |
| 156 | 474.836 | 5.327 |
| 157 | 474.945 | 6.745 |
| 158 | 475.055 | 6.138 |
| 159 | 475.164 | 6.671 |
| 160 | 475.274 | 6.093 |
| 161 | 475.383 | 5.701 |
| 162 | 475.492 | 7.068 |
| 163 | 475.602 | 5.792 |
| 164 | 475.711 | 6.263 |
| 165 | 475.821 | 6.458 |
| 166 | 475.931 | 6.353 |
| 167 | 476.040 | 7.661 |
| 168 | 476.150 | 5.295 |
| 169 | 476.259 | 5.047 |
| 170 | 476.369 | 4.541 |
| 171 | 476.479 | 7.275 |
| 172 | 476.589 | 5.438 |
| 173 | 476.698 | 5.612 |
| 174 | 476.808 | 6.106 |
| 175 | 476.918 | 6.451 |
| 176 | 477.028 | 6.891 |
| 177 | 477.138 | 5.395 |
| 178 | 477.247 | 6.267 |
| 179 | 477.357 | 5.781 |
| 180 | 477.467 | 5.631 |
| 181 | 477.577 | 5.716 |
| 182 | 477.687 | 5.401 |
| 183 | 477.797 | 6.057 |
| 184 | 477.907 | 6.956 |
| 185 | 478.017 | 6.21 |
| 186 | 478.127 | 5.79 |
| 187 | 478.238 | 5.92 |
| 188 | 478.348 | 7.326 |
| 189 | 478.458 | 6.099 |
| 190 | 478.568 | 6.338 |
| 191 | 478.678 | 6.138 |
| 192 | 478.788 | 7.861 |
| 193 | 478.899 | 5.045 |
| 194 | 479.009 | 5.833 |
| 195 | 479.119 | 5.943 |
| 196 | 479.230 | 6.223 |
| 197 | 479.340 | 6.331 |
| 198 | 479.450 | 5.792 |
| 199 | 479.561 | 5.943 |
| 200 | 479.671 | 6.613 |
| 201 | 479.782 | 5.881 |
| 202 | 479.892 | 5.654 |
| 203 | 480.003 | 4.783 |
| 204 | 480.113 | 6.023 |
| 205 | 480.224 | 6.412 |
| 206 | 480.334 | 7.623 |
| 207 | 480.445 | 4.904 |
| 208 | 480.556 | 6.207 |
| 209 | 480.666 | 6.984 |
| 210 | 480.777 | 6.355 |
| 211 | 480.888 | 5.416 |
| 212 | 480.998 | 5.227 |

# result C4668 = 0.360 nm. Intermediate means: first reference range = 6.03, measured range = 5.92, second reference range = 6.36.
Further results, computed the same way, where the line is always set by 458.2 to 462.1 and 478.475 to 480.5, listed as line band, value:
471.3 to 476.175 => -0.118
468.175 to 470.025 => -0.059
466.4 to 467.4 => 0.084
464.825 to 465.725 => 0.101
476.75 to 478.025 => 0.002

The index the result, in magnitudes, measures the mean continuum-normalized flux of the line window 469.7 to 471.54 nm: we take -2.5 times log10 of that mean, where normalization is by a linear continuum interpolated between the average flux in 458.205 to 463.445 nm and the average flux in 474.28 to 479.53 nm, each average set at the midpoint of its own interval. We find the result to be 0.11 mag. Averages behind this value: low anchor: 6.04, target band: 5.54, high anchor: 6.17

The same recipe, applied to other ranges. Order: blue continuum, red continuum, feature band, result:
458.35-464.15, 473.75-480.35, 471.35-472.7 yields -0.04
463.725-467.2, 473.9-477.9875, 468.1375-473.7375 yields -0.02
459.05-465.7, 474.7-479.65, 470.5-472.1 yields -0.02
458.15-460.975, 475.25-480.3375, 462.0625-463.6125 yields 0.03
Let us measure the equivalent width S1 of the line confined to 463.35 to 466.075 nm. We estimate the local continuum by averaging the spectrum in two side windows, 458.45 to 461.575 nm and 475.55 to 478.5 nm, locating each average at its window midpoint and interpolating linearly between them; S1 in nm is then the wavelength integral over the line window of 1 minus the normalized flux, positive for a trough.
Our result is 0.12 nm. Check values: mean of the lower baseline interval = 5.97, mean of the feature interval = 5.74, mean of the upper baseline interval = 6.06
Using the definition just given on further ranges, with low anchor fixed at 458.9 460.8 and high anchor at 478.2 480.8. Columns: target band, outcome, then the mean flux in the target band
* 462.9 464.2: 0.03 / 5.89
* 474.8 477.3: 0.01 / 6.12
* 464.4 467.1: 0.18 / 5.65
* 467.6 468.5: -0.02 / 6.24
